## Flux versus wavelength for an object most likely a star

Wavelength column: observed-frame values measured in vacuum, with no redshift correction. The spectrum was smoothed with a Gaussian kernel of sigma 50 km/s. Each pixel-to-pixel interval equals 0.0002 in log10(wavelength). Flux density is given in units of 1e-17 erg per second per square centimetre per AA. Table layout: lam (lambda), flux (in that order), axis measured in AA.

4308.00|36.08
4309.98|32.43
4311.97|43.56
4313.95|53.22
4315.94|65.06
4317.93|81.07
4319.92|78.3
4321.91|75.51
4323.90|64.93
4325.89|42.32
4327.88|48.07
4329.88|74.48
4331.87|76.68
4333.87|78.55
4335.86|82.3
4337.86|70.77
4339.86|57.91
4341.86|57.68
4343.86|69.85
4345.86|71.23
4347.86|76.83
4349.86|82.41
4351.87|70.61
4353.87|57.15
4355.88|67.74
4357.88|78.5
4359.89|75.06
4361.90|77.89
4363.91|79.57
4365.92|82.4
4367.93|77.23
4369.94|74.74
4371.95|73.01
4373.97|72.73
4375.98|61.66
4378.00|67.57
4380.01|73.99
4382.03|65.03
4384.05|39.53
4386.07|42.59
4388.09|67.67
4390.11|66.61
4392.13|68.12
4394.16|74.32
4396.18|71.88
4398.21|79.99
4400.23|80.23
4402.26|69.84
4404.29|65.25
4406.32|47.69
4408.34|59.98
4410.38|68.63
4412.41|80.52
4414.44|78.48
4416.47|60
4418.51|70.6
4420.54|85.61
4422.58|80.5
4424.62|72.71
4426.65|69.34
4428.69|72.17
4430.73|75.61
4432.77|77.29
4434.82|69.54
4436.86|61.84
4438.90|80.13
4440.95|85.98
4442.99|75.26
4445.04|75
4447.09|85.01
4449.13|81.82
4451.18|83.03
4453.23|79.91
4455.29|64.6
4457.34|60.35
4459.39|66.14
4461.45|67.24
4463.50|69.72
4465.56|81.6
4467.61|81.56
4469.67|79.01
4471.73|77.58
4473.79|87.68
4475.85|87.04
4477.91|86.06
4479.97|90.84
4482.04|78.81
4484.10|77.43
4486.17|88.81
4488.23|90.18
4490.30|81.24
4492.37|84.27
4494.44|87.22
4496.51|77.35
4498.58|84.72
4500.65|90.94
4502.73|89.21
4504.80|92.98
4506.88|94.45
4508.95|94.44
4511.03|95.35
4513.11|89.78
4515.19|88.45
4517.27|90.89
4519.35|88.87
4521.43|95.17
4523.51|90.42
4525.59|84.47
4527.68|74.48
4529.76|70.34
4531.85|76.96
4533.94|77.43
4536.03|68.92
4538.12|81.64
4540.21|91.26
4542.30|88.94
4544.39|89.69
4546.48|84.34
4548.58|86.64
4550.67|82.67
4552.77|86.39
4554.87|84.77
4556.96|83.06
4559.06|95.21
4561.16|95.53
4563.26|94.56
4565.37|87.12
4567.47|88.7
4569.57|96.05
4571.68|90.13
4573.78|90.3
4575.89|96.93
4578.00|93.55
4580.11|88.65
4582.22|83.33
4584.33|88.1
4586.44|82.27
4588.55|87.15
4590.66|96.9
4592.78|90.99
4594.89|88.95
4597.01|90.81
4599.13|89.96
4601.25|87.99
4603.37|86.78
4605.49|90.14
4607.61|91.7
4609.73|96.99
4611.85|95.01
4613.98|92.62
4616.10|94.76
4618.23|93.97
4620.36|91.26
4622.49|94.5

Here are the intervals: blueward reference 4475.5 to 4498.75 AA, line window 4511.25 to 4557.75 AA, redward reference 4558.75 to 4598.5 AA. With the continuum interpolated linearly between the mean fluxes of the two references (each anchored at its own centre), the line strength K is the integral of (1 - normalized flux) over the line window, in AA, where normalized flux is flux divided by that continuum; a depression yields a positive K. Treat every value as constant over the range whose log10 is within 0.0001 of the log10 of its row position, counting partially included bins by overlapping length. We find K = 1.6 AA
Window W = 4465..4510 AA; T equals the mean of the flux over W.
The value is 85.7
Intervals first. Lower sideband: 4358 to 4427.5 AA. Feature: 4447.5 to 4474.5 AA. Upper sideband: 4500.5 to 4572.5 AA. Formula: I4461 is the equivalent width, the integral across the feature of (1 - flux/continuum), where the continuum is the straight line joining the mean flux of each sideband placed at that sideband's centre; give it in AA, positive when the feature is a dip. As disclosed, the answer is 1.0 AA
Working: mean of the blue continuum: 70.1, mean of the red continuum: 87.4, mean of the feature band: 75.5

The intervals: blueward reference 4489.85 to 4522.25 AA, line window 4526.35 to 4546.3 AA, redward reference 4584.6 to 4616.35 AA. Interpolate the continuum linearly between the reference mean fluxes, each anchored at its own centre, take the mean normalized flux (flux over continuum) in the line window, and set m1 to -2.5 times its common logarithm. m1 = 0.121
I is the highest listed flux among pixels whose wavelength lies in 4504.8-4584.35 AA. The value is 96.93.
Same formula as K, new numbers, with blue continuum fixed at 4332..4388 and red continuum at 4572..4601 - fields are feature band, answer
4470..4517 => -3.1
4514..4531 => -0.2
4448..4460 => 0.8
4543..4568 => -0.3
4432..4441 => 0.3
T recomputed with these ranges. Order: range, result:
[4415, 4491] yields 77.2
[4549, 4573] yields 89.4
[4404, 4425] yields 70.1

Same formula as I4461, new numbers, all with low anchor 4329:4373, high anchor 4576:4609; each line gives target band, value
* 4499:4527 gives -2.23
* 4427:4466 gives 2.71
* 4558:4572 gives -0.79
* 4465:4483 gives -0.42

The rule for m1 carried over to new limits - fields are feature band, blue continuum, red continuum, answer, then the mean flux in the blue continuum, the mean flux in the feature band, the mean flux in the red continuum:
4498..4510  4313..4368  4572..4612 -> -0.10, 70.4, 91.4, 90.2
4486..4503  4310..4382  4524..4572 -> -0.06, 69.2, 85.7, 85.2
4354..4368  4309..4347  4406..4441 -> -0.13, 64.5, 75.7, 72.1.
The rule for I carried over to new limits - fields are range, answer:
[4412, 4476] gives 87.68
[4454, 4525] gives 95.35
